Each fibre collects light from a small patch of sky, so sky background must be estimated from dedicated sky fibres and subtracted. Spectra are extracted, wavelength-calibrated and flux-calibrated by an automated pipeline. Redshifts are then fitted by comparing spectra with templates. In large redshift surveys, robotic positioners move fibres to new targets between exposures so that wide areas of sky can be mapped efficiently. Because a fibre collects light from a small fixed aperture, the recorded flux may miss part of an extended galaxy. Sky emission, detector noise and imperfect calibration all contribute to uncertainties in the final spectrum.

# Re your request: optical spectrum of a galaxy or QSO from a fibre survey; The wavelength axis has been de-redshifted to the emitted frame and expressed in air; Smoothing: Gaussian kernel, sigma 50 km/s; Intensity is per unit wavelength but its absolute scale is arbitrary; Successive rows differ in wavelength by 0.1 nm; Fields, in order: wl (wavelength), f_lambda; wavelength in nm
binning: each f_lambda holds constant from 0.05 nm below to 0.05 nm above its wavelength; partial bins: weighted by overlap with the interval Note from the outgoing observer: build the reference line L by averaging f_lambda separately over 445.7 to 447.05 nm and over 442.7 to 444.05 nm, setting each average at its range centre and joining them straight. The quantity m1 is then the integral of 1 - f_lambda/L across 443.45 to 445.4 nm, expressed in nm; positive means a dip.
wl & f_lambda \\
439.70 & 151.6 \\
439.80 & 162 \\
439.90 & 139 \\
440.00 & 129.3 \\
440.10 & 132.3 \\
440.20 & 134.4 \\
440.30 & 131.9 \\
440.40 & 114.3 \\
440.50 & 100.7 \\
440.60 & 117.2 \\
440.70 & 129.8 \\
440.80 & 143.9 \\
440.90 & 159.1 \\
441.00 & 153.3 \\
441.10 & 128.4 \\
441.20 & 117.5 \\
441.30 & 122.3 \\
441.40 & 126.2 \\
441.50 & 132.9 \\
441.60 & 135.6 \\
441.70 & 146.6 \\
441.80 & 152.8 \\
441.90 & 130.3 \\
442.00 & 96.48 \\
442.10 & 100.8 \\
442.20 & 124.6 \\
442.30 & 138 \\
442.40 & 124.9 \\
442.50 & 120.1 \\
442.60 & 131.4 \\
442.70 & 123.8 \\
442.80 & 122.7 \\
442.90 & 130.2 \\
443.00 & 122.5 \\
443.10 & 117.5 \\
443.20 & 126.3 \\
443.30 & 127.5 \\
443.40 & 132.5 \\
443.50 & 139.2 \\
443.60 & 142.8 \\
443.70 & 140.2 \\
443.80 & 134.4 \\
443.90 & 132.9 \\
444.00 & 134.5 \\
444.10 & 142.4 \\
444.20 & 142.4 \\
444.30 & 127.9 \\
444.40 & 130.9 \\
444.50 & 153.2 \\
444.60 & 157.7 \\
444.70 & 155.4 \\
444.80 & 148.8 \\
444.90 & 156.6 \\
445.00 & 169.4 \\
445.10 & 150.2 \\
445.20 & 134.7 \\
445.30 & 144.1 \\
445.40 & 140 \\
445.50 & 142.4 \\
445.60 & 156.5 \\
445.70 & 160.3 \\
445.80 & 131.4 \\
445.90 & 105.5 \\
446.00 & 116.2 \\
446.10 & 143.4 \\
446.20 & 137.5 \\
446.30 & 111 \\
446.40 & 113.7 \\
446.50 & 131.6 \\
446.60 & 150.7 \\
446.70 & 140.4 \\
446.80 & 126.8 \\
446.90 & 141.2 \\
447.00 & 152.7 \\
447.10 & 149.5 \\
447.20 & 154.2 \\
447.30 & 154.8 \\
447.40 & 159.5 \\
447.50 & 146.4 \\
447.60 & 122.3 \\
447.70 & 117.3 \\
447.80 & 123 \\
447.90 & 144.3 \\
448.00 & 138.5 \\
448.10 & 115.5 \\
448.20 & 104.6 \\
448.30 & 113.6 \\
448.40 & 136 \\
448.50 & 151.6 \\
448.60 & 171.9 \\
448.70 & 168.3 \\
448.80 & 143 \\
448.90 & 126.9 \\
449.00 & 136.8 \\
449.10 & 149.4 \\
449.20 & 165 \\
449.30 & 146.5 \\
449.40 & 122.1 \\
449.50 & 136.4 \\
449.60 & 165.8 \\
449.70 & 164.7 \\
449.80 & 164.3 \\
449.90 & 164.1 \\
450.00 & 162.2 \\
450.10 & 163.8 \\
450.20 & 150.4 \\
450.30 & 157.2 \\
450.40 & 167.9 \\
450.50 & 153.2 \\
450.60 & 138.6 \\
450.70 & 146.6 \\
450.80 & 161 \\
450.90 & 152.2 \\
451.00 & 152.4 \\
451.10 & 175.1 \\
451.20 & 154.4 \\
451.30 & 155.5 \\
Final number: -0.19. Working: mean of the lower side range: 131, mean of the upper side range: 132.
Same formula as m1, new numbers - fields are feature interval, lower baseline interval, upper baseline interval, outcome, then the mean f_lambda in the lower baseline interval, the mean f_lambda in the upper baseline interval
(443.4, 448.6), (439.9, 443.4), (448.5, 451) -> 0.09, 128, 153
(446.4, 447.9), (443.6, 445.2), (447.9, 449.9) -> 0.04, 145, 144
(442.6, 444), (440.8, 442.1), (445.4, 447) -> 0.03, 133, 135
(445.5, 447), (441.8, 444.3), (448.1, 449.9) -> 0.03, 129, 145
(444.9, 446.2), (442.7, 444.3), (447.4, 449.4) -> -0.07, 132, 138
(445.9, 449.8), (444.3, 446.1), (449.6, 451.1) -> 0.31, 144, 158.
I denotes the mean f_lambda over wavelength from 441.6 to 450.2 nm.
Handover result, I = 139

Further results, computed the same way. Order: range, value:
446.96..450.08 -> 144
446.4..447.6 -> 144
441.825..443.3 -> 123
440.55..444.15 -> 131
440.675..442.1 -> 133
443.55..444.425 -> 137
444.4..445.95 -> 147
